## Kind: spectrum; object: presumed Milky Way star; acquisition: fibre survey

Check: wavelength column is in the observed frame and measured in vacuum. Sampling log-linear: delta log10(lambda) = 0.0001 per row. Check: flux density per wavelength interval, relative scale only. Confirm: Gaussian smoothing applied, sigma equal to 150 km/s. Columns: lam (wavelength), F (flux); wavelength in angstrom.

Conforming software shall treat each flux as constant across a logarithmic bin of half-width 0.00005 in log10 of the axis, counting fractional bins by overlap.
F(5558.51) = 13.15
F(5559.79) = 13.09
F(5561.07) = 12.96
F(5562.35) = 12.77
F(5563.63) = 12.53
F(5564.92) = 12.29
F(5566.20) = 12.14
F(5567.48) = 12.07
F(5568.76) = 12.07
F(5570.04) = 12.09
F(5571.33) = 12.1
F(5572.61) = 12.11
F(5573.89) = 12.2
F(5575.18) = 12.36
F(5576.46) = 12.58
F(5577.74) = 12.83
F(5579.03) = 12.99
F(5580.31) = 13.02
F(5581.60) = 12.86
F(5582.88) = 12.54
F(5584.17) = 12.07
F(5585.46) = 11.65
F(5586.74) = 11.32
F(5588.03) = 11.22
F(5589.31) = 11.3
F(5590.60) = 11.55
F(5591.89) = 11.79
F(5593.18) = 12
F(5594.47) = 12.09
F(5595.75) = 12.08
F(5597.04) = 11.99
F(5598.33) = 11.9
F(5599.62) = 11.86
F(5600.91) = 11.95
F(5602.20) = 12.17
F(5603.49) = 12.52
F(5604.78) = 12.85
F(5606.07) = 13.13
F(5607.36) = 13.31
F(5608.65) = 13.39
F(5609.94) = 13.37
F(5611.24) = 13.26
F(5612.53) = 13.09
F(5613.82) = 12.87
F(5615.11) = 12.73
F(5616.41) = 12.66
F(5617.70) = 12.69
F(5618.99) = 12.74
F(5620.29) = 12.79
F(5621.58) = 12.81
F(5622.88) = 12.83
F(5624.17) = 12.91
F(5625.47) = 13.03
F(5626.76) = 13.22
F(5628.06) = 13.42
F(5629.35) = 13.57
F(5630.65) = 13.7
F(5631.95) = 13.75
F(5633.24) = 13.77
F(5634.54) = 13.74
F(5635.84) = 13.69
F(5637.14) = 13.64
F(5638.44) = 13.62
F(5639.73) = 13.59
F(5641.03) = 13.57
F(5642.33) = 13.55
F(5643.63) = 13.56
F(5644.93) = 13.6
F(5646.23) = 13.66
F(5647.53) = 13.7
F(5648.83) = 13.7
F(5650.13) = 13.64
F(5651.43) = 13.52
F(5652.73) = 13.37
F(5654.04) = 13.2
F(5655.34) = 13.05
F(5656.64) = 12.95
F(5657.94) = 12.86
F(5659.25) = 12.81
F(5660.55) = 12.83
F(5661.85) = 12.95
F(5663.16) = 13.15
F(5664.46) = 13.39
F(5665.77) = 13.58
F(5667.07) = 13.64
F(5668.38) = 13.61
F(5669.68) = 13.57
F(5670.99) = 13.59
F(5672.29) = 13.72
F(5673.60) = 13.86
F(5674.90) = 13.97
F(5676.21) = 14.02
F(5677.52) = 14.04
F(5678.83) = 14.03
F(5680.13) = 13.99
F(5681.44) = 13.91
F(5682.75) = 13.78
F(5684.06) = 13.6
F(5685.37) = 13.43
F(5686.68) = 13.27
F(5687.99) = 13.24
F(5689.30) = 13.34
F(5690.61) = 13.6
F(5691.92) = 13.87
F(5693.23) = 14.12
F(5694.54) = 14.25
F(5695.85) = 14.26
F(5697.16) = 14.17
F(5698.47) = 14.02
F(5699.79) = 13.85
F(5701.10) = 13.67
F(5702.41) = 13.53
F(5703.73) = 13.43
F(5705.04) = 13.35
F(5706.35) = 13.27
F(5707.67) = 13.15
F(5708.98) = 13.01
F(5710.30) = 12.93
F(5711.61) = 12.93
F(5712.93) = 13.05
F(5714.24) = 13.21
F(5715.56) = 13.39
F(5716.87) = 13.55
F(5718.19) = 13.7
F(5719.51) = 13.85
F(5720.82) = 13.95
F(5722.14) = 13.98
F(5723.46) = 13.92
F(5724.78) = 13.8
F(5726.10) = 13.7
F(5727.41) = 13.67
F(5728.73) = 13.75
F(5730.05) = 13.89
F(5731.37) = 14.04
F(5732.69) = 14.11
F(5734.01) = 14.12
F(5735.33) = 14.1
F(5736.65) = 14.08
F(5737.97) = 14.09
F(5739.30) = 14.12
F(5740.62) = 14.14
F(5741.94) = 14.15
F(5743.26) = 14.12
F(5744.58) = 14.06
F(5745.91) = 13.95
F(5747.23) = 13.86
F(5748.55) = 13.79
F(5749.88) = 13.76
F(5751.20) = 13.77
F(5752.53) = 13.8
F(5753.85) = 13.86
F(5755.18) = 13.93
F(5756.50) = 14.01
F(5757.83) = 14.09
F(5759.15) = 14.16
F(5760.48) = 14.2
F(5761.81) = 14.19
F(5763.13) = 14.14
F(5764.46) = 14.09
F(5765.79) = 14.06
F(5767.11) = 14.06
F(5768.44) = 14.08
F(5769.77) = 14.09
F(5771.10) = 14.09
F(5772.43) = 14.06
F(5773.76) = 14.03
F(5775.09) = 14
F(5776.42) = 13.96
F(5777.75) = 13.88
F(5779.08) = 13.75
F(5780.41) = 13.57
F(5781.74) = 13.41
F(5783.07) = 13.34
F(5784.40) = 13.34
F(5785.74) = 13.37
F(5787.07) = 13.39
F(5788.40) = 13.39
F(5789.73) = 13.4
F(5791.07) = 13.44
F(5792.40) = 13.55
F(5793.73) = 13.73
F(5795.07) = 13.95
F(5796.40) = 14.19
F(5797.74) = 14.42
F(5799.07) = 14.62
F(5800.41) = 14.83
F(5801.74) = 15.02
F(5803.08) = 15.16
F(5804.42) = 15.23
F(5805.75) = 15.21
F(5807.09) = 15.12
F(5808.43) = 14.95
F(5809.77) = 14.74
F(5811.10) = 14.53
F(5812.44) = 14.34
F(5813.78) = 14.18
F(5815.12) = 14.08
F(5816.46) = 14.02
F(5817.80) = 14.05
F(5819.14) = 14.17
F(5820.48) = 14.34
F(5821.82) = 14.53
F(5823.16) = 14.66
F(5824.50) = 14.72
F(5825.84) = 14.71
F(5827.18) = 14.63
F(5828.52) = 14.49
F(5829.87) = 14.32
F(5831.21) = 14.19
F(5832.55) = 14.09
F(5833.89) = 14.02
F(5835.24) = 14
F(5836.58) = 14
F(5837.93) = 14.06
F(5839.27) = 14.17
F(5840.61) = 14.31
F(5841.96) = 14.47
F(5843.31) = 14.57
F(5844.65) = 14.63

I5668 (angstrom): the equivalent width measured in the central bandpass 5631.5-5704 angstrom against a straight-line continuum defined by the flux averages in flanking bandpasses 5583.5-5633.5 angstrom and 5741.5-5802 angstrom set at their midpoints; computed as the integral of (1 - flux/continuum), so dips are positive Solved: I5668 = -2.9 angstrom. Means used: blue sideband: 12.6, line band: 13.6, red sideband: 13.9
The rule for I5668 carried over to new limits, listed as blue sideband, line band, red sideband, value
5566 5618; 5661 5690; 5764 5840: -1.2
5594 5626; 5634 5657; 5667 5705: -0.6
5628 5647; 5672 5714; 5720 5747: 0.6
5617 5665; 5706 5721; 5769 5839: 0.4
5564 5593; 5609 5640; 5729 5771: -1.4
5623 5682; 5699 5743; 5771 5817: 0.4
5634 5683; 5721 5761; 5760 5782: -0.3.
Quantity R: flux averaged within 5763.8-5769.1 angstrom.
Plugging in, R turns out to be 14.1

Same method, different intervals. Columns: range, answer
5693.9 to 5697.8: 14.2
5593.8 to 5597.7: 12.1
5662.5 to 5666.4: 13.3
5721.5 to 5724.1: 13.9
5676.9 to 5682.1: 14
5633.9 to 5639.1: 13.7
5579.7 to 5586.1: 12.4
